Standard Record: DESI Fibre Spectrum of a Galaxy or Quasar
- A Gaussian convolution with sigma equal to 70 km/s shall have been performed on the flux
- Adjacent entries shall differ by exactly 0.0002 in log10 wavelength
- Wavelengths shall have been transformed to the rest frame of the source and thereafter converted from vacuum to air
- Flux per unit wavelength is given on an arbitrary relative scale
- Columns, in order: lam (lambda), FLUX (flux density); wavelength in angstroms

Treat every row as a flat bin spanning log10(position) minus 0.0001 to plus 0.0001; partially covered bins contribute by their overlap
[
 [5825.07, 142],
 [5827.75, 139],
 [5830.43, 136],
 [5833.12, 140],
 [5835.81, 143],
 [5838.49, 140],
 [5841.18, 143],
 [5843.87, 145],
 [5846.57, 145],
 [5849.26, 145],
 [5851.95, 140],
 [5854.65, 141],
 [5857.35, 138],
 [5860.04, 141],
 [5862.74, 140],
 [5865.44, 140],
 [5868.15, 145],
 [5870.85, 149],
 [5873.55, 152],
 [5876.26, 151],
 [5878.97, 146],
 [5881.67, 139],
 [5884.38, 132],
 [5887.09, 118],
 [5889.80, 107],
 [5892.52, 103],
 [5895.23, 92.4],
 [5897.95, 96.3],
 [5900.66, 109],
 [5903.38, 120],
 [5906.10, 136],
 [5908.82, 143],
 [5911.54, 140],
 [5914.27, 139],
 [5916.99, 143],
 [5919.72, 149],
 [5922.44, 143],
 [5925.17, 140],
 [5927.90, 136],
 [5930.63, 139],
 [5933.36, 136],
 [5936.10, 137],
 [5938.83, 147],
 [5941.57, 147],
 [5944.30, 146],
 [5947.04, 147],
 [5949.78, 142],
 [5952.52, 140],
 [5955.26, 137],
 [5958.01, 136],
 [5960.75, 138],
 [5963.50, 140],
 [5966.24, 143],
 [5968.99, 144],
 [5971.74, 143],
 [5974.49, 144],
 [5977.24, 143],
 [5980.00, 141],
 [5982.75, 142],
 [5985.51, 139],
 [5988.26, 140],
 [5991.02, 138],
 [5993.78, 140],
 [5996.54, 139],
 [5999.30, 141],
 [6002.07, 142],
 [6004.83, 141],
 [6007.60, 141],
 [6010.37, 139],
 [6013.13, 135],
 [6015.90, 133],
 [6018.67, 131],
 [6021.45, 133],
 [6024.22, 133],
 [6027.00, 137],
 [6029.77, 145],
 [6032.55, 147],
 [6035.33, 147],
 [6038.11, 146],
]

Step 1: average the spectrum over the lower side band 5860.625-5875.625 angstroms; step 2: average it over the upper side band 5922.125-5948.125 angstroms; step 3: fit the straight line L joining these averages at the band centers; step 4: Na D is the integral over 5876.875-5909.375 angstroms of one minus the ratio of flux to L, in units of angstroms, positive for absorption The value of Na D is 5.3 angstroms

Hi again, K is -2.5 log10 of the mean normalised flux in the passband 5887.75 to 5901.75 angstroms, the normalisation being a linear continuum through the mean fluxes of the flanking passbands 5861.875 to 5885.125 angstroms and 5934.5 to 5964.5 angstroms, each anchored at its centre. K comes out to 0.37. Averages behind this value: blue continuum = 144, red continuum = 141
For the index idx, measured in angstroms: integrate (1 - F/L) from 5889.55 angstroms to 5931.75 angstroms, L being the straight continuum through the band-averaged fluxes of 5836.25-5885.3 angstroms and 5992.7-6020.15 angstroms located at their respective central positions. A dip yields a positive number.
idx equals 4.1 angstroms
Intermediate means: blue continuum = 143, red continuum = 138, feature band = 128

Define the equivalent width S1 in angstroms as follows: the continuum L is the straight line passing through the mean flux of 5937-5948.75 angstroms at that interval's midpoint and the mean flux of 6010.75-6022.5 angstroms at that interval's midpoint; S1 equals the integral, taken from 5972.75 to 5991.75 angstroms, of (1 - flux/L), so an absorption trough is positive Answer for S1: -0.2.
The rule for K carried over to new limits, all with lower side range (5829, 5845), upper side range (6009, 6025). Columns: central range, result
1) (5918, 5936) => -0.021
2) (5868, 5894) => 0.047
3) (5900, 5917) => 0.042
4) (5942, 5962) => -0.036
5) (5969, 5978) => -0.060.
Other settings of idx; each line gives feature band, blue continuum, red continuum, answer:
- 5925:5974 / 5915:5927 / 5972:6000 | 0.38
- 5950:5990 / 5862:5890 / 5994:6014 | -0.29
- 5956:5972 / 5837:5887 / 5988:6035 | -0.06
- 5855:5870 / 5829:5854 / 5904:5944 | 0.05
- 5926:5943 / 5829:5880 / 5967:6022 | 0.09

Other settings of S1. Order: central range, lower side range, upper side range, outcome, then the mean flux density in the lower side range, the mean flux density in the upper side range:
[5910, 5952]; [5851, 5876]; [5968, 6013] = -0.01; 143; 141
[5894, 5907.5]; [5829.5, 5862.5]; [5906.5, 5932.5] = 2.88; 141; 141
